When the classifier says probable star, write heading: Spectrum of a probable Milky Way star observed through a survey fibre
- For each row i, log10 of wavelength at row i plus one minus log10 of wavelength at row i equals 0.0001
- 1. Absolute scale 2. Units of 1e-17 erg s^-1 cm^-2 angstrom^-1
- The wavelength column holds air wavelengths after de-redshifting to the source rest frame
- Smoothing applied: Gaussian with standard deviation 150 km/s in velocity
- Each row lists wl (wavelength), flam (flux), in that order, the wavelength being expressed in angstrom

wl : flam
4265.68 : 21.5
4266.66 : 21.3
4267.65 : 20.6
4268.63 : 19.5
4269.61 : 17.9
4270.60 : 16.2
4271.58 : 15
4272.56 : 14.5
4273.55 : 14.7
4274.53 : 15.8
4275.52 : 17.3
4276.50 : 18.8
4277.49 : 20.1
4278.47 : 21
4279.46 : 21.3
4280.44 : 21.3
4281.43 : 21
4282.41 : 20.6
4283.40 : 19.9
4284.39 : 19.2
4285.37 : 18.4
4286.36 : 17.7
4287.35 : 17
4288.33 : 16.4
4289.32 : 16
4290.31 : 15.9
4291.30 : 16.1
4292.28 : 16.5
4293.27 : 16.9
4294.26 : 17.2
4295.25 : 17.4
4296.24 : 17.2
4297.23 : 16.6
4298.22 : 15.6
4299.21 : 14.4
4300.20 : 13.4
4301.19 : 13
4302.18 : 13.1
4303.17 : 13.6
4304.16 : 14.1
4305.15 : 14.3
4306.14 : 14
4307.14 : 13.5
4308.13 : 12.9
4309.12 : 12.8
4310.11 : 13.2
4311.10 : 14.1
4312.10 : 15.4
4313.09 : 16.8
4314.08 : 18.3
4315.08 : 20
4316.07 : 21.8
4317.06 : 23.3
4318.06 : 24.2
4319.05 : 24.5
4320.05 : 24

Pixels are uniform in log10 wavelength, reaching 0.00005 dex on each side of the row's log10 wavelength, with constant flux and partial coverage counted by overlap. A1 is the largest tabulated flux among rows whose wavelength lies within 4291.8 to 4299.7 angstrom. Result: 17.4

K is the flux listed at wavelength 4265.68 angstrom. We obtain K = 21.5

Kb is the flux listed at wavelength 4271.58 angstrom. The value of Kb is 15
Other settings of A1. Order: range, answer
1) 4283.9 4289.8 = 19.2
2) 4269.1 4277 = 18.8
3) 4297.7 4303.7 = 15.6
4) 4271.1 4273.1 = 15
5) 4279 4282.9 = 21.3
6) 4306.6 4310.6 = 13.5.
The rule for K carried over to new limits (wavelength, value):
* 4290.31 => 15.9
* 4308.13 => 12.9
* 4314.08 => 18.3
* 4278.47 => 21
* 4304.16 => 14.1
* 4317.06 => 23.3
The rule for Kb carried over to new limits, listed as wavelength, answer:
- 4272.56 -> 14.5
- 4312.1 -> 15.4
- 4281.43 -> 21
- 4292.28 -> 16.5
